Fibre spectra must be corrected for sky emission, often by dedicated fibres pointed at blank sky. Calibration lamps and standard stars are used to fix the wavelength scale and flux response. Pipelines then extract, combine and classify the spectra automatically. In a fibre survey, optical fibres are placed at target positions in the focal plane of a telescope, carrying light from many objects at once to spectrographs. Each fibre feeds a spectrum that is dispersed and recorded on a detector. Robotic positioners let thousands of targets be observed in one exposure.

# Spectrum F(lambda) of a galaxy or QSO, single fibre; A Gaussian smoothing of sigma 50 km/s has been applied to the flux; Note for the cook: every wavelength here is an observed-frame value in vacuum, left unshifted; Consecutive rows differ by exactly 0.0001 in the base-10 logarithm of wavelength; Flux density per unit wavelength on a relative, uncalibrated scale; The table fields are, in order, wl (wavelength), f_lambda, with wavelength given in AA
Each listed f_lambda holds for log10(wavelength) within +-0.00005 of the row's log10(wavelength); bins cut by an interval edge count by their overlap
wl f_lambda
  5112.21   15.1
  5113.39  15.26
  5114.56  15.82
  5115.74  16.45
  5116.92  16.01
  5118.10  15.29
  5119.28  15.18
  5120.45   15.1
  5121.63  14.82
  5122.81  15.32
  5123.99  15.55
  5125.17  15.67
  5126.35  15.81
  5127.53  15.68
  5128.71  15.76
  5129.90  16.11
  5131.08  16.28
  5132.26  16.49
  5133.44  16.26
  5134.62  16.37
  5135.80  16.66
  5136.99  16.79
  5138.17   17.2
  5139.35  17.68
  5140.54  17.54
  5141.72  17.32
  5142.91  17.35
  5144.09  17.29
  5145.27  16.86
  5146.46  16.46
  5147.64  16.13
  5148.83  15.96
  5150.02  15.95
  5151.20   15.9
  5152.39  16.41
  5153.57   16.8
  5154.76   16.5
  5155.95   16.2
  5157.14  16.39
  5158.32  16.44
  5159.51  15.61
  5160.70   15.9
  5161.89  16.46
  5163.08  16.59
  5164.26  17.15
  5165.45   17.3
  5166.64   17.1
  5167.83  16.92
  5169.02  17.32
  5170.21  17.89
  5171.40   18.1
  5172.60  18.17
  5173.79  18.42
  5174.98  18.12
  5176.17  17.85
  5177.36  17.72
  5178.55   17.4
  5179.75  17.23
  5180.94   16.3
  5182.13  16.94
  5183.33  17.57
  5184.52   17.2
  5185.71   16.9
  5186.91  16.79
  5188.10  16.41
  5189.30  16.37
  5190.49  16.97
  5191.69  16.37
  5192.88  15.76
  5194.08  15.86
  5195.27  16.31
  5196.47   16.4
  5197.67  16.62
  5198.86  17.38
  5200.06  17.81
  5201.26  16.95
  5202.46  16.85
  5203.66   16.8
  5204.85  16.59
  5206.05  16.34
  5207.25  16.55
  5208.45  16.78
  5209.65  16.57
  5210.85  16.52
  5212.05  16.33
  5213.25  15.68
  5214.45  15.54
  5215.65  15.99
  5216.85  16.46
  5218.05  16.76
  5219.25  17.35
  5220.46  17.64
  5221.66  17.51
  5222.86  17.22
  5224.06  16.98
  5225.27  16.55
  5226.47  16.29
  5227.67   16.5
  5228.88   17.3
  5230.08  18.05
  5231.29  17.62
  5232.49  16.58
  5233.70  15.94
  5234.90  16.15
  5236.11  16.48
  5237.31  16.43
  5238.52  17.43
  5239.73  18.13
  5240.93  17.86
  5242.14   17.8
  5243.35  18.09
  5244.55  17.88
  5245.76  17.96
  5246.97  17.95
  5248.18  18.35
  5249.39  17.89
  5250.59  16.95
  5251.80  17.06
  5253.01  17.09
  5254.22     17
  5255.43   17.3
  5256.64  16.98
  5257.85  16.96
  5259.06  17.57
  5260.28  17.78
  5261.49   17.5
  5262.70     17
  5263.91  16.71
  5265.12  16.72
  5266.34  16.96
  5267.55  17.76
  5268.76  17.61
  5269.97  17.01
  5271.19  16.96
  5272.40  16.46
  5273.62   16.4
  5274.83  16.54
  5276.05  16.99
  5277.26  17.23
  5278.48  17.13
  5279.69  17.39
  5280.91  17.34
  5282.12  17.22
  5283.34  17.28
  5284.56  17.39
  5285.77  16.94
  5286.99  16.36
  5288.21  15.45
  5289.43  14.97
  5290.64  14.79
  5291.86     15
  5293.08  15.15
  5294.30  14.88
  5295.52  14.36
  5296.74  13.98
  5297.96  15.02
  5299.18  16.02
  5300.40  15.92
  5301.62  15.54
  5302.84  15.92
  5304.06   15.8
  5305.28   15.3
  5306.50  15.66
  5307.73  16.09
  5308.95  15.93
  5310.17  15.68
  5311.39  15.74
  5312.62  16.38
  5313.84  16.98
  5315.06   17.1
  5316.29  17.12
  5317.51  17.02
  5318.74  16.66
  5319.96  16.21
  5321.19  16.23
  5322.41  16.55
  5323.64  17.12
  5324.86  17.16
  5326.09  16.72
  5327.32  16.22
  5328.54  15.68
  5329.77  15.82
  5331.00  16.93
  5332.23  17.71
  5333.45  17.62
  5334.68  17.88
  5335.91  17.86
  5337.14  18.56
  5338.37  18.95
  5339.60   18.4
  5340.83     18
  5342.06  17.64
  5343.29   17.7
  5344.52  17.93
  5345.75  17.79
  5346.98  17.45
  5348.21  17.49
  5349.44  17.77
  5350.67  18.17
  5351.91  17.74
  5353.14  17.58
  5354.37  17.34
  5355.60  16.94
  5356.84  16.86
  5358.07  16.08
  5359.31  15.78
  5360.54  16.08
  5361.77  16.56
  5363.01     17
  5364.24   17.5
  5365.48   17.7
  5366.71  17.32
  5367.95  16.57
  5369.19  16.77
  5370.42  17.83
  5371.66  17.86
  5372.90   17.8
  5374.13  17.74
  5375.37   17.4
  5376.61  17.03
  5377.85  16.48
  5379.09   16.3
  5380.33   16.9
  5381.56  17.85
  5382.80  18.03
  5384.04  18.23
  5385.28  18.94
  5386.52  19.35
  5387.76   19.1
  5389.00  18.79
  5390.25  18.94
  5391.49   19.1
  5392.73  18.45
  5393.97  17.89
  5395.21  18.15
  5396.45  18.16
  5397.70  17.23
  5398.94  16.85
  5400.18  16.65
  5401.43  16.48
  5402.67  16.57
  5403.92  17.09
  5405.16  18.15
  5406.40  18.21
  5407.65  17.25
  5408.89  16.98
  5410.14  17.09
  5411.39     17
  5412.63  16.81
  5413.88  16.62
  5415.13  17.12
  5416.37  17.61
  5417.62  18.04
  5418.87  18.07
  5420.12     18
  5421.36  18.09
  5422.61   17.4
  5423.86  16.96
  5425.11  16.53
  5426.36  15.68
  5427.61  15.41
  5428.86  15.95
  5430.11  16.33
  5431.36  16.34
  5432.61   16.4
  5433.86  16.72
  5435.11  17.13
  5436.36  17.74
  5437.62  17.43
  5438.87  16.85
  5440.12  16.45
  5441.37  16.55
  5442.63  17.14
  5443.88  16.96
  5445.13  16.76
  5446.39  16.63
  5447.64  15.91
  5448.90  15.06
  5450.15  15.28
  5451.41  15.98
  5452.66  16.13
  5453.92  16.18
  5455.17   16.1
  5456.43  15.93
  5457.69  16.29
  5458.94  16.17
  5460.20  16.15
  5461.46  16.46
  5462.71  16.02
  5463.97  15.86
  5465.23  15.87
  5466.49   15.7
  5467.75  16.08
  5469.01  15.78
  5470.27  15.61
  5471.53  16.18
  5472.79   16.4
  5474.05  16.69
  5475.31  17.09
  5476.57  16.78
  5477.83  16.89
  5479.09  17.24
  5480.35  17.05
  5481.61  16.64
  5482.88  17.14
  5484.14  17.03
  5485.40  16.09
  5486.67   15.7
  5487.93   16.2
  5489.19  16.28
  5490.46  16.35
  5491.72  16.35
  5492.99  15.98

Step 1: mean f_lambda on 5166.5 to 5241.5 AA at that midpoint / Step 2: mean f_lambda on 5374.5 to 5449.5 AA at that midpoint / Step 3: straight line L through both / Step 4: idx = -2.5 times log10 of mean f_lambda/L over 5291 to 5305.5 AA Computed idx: 0.12 mag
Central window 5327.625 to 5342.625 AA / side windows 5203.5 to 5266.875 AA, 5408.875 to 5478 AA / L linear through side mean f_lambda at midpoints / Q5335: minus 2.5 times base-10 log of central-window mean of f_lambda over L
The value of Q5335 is -0.05 mag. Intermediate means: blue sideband 17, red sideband 16.6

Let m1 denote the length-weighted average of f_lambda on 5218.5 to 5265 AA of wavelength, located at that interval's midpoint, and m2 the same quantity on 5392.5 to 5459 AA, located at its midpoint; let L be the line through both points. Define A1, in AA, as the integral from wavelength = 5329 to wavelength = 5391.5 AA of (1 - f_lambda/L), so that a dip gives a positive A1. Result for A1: -2.1 AA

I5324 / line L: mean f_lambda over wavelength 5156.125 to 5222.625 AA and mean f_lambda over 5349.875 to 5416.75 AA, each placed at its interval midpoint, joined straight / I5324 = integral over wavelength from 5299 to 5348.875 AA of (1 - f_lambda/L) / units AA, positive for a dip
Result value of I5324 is 1.20 AA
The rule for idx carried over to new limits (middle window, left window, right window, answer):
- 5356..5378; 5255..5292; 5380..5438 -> 0.01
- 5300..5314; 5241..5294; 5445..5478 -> 0.06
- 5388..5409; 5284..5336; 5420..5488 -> -0.09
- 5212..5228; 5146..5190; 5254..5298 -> 0.01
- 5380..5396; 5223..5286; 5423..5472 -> -0.12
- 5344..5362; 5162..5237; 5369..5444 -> 0.00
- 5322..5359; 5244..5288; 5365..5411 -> 0.01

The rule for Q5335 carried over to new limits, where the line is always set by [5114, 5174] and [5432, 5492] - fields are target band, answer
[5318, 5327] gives -0.01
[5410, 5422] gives -0.07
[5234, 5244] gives -0.05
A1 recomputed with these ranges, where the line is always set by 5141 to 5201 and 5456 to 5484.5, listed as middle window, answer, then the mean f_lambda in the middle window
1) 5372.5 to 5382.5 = -0.40 AA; 17.2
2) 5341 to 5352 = -0.77 AA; 17.8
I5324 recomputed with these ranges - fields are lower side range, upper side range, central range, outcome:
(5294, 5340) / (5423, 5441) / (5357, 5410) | -3.12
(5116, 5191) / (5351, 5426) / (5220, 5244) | -0.31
